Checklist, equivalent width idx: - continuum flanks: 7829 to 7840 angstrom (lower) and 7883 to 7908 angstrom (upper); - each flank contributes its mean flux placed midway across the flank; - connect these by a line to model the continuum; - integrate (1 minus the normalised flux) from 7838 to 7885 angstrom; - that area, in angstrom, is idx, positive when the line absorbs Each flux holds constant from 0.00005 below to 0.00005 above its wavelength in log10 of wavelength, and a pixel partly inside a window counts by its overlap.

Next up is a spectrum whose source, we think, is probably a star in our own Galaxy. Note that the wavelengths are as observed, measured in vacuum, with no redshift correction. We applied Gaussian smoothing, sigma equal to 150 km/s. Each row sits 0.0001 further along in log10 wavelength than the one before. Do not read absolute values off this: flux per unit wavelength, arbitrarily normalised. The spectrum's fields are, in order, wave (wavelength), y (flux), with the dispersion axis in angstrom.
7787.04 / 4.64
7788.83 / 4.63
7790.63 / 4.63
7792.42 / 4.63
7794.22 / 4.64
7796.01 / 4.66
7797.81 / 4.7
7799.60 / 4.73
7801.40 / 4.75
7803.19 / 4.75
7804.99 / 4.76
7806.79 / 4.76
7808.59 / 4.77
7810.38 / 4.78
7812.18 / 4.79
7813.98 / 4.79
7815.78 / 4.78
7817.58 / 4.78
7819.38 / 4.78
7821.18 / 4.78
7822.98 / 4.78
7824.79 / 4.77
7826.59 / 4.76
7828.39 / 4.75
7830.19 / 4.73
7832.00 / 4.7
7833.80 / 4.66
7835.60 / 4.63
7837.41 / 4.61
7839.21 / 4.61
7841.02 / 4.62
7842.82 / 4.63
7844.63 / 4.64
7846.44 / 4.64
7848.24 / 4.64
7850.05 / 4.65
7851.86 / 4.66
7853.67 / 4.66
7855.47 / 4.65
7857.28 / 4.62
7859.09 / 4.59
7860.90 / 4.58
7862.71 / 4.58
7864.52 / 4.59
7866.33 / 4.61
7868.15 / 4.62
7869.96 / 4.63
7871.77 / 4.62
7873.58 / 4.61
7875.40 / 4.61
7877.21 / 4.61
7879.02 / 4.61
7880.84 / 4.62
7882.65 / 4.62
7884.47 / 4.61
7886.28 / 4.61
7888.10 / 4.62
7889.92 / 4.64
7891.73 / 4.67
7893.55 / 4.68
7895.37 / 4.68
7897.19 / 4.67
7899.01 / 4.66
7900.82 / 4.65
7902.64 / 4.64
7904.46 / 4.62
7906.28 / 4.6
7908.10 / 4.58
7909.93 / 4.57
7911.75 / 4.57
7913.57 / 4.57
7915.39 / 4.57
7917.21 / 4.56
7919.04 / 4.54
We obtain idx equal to 0.3 angstrom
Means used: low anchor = 4.66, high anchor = 4.64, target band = 4.62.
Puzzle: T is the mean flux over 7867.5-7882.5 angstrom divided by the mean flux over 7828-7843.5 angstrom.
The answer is 1.0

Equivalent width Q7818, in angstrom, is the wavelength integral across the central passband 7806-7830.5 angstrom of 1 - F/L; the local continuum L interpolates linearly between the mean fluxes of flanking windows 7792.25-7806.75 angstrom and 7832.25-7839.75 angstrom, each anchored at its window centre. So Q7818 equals -0.5 angstrom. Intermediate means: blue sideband 4.71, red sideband 4.64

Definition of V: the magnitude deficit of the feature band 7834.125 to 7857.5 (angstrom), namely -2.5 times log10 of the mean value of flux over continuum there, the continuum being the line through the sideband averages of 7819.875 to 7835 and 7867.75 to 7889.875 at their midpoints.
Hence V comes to 0.01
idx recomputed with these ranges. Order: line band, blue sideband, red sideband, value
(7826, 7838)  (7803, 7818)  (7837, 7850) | 0.0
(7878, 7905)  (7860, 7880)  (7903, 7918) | -0.3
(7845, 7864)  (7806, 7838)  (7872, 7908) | 0.3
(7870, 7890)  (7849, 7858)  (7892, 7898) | 0.2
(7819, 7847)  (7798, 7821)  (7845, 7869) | 0.0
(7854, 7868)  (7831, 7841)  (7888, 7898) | 0.1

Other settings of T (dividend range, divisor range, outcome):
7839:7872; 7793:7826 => 0.97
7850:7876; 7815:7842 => 0.98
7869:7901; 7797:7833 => 0.97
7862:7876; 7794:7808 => 0.98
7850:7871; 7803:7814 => 0.97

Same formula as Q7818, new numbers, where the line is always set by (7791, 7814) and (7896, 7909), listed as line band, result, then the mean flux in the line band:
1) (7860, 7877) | 0.2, 4.61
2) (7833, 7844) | 0.2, 4.63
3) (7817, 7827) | -0.1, 4.77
